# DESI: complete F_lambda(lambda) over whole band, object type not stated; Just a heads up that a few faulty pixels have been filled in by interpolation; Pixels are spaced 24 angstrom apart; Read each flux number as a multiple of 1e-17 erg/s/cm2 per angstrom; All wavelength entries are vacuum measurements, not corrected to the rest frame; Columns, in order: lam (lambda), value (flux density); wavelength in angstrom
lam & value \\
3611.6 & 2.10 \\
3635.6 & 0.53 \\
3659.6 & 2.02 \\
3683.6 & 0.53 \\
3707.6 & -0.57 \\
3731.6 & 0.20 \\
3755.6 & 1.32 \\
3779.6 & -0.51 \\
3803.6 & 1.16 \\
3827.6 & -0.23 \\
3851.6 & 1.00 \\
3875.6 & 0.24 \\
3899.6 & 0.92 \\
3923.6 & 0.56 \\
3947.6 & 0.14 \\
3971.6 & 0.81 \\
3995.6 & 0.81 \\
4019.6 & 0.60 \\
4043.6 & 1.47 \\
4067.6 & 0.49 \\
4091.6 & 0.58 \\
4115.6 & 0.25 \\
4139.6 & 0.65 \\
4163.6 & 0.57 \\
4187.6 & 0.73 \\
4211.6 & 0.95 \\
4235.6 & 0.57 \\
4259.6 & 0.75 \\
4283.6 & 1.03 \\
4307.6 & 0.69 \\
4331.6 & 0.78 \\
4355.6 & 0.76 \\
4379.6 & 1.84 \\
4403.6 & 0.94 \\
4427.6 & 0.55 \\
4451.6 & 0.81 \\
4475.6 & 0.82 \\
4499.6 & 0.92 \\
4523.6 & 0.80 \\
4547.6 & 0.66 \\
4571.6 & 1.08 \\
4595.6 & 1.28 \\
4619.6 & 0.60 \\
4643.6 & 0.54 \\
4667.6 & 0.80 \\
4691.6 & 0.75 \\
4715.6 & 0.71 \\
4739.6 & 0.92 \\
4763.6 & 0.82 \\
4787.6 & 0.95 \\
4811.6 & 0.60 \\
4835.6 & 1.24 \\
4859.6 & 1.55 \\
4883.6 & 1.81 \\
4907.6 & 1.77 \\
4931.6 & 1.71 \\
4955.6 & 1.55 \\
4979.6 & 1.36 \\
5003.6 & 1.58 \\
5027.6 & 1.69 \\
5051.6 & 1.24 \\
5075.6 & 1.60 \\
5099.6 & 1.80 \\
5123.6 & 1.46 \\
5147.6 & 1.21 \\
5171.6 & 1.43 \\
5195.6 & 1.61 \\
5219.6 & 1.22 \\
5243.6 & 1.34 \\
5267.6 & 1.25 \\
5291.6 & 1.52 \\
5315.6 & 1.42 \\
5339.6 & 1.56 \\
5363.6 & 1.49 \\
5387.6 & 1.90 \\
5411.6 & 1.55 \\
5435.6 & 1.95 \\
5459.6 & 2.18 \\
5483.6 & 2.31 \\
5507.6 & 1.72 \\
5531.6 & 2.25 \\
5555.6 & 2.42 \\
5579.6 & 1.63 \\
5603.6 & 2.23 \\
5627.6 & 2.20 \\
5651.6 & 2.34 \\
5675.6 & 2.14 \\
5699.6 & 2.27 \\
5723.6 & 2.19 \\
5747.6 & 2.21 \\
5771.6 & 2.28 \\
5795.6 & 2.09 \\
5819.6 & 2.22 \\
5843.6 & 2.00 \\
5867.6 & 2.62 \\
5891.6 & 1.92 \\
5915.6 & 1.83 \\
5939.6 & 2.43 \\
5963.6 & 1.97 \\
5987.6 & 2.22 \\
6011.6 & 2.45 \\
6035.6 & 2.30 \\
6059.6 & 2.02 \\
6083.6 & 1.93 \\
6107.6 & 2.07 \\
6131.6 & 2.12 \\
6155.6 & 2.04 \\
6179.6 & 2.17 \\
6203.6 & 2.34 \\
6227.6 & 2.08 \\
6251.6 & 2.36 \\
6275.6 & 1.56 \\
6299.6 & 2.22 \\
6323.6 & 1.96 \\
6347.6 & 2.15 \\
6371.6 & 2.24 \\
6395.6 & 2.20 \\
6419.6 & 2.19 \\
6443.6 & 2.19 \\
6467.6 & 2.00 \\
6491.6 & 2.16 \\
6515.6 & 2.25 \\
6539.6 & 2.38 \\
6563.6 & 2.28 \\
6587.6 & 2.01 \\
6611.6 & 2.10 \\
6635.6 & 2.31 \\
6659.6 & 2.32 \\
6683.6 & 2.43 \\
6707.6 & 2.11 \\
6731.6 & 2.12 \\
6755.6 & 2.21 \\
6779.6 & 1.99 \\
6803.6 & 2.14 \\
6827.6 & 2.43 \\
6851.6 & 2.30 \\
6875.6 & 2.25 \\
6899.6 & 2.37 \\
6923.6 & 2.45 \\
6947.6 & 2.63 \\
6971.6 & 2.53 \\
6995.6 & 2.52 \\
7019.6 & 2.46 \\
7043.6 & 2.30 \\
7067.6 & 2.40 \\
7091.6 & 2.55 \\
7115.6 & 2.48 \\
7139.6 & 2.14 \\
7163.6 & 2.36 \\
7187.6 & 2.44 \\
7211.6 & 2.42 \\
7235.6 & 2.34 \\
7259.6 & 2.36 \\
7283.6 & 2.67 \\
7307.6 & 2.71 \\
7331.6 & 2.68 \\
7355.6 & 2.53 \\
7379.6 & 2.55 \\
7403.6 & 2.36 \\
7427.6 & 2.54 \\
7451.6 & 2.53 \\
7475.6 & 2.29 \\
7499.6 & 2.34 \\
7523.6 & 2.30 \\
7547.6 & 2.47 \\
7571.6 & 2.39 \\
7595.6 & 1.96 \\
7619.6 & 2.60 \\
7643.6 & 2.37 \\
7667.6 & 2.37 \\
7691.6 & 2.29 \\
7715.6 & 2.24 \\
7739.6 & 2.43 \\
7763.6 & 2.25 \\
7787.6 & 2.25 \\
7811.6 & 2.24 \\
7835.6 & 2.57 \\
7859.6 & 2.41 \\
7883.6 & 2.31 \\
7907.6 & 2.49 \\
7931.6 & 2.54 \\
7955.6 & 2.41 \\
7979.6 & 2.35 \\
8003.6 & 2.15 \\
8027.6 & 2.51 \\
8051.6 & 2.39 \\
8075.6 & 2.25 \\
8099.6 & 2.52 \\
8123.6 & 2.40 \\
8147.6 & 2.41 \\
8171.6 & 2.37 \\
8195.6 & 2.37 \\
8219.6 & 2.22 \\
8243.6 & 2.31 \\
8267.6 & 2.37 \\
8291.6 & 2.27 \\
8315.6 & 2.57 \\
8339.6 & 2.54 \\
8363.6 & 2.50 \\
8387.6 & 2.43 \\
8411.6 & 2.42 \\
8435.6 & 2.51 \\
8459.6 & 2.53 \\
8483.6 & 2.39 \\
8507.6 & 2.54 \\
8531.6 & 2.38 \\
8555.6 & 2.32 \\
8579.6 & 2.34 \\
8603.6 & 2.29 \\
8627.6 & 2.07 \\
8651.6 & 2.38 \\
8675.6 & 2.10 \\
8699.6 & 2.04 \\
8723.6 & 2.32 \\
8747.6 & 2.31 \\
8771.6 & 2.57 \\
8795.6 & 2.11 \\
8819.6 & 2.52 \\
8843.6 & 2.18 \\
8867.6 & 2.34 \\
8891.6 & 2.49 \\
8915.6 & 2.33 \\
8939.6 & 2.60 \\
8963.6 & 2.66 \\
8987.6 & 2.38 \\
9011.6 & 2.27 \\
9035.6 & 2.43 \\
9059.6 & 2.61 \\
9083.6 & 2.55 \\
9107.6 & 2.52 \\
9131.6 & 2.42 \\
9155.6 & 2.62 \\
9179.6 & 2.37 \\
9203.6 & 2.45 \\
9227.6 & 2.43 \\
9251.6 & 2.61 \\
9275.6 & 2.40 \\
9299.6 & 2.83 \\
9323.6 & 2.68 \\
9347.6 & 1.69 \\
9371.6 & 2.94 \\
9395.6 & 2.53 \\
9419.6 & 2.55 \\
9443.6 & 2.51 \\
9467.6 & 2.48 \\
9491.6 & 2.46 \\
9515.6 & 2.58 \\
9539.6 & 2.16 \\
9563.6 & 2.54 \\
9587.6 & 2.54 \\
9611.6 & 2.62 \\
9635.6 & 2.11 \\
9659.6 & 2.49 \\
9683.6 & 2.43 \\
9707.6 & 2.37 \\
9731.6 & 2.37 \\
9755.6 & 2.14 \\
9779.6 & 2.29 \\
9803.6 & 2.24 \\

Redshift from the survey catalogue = 0.212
